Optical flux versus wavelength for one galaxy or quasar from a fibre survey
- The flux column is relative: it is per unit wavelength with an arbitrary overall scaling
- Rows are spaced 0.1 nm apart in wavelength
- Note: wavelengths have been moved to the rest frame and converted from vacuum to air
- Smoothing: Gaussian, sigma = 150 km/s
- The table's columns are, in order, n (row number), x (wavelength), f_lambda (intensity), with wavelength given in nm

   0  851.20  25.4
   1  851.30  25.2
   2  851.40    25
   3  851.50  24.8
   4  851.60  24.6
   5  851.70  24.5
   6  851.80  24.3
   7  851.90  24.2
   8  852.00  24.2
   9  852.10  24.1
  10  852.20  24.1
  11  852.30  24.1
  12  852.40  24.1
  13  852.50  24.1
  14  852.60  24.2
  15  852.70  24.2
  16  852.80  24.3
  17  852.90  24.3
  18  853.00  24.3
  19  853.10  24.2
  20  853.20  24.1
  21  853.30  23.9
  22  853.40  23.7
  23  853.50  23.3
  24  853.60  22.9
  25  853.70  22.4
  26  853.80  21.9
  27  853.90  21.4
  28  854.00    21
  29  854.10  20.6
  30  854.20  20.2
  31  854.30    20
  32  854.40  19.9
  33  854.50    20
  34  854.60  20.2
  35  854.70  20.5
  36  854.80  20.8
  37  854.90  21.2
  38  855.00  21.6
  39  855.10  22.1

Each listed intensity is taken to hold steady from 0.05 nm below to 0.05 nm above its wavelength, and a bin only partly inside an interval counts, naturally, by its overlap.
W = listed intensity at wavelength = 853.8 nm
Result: 21.9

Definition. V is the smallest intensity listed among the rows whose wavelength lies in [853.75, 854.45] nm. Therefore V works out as 19.9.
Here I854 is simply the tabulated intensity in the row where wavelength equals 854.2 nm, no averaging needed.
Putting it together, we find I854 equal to 20.2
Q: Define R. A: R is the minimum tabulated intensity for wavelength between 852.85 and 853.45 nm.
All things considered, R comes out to 23.7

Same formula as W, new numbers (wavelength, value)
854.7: 20.5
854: 21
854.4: 19.9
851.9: 24.2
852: 24.2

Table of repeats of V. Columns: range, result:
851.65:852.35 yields 24.1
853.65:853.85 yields 21.9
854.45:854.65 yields 20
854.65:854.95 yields 20.5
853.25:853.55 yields 23.3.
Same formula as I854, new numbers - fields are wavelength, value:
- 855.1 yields 22.1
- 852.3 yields 24.1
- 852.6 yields 24.2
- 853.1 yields 24.2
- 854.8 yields 20.8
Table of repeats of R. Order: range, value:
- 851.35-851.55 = 24.8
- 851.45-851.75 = 24.5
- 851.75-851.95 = 24.2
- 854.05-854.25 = 20.2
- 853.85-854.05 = 21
